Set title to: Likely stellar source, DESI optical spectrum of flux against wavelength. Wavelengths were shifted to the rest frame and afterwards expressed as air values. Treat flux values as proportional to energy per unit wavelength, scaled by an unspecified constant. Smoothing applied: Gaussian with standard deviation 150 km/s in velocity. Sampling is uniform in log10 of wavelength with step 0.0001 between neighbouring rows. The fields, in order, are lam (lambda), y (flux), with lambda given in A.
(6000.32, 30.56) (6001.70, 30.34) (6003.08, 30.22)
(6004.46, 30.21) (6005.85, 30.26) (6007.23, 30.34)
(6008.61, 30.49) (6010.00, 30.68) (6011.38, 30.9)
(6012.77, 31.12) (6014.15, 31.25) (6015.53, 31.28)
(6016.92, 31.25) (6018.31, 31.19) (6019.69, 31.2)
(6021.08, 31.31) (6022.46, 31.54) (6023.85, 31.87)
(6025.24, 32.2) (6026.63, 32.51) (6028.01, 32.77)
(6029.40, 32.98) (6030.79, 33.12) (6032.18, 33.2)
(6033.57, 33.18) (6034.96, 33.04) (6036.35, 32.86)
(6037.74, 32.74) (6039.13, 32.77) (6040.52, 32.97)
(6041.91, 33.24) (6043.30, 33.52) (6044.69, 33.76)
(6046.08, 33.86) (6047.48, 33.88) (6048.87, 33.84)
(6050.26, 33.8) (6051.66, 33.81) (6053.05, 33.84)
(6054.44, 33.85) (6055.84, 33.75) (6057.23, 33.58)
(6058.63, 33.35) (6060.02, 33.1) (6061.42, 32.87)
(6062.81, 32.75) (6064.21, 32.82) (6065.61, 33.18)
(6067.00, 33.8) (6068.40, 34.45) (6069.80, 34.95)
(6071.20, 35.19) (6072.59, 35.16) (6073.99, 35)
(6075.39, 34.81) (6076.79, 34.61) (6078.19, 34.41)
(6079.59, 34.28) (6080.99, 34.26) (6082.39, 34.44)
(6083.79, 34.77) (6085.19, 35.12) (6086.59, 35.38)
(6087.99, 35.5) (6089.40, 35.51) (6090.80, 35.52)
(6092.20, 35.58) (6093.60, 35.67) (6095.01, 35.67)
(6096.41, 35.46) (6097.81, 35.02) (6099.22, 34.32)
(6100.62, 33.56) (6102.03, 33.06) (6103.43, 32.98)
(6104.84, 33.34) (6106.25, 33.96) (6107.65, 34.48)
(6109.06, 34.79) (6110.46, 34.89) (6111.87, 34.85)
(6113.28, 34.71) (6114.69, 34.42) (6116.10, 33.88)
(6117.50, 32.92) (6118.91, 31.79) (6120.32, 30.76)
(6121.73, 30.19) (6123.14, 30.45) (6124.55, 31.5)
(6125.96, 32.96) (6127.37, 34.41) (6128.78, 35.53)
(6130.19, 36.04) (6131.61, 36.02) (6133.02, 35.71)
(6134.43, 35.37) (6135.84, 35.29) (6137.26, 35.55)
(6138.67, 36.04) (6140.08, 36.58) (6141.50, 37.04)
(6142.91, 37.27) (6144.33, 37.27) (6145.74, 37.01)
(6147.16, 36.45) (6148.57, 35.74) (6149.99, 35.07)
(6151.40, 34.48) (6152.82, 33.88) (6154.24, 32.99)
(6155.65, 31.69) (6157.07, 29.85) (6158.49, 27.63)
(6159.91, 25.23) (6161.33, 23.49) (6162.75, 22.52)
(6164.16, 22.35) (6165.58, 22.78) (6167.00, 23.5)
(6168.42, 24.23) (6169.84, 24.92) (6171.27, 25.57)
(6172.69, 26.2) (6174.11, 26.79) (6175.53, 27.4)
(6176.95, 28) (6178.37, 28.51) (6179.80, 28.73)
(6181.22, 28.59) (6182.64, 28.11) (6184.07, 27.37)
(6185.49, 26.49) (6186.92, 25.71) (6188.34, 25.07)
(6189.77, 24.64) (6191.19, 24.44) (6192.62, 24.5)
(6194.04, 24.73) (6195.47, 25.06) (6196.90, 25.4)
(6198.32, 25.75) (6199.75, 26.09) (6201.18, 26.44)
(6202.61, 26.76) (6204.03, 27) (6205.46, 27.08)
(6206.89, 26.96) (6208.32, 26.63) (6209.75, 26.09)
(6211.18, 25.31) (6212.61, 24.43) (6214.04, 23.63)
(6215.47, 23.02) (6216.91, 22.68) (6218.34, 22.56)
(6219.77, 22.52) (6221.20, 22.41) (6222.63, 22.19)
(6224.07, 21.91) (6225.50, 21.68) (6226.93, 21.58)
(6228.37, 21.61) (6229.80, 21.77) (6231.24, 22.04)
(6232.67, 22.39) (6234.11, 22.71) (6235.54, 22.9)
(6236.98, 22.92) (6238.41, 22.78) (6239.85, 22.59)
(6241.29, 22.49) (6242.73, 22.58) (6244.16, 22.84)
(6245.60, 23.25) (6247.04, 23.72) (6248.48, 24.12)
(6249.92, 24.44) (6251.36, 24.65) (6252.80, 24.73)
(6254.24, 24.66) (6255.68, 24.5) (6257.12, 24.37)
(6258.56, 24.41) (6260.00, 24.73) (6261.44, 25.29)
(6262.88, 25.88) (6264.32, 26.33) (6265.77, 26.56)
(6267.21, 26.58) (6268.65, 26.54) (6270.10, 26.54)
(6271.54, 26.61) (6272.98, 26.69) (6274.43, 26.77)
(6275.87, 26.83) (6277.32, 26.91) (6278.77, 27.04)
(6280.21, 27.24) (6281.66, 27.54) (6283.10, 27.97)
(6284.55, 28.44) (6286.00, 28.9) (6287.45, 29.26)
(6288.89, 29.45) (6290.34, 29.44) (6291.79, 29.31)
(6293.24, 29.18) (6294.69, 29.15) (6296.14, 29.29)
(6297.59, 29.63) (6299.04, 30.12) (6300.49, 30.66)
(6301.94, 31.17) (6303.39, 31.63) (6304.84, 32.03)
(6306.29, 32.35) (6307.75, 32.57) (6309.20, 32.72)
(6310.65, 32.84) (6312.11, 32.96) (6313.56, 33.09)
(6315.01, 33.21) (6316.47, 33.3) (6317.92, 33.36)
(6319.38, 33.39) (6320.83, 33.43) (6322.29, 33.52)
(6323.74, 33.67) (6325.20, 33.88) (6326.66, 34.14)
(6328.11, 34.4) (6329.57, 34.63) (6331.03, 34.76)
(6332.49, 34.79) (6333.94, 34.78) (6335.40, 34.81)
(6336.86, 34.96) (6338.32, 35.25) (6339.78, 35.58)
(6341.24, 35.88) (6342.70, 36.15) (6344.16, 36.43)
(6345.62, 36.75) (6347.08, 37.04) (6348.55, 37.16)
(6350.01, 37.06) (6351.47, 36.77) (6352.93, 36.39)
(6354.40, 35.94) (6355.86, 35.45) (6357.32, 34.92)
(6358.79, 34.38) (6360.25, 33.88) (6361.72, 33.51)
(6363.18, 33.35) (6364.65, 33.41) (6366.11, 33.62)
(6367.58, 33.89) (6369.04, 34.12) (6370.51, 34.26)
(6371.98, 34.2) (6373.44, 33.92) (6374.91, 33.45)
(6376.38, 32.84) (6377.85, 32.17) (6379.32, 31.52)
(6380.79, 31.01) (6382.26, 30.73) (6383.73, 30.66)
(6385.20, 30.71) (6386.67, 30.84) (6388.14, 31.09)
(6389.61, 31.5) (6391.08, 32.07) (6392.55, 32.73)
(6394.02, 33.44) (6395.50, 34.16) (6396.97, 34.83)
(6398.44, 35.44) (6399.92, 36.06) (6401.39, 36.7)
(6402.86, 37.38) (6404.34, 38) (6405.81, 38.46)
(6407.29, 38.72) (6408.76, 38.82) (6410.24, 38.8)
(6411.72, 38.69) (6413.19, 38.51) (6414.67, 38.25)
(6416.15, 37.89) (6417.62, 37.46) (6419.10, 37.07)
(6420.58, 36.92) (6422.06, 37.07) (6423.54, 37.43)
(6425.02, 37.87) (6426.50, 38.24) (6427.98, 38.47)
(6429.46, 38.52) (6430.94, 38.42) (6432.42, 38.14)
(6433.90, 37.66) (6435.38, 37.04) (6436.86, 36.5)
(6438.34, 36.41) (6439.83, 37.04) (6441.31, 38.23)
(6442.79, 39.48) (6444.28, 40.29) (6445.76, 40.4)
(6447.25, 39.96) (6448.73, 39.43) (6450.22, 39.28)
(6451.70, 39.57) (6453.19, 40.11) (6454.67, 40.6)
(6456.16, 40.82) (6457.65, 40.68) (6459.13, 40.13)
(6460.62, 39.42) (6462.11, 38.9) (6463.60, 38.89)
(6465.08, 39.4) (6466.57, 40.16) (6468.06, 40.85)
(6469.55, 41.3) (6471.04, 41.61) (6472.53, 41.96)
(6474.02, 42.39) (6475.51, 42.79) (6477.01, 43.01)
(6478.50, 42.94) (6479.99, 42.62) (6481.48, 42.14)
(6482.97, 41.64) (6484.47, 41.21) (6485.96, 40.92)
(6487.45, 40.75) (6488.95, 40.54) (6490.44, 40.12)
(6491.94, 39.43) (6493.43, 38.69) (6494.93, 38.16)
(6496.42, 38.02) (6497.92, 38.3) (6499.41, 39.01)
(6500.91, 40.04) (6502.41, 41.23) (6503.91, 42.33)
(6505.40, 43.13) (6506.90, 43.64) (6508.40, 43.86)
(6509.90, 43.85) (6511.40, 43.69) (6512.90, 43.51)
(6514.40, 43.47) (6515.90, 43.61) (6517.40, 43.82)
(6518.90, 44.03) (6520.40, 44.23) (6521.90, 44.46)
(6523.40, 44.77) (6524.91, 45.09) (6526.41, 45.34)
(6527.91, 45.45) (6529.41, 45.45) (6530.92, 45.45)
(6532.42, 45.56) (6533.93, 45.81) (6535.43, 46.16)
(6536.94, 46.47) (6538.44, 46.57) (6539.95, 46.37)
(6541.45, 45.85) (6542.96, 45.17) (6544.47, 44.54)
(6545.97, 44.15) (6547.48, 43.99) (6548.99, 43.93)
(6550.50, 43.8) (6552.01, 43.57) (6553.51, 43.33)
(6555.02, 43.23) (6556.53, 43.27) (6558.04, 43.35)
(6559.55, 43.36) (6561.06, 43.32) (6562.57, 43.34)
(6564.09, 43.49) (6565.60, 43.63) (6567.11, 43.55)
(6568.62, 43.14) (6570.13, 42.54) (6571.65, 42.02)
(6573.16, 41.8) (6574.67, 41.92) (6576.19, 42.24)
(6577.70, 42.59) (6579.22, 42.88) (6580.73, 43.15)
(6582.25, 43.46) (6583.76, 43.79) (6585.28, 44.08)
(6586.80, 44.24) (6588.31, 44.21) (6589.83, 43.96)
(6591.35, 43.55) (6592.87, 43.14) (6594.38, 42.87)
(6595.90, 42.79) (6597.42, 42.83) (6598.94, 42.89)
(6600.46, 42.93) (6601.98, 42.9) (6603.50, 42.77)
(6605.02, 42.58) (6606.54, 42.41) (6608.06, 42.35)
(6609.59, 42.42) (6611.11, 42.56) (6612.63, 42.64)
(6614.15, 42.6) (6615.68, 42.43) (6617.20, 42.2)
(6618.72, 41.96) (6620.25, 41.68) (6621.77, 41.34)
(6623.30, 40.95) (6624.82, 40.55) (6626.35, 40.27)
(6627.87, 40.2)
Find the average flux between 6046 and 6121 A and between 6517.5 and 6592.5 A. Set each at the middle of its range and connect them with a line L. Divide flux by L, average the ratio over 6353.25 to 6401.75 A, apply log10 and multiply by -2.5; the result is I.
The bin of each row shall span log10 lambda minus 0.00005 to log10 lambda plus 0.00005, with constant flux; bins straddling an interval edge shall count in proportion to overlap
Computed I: 0.21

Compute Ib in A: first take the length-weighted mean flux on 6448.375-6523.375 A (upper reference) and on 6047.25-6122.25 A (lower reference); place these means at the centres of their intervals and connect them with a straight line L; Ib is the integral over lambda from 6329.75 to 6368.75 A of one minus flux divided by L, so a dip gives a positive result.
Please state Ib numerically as 3.6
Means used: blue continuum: 34.1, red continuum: 41.3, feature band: 35.2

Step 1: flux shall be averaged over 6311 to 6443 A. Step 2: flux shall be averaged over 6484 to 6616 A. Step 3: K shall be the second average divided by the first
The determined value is 1.22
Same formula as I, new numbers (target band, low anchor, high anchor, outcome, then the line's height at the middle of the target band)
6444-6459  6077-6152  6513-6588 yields 0.05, 41.9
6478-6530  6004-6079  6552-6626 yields -0.03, 41.3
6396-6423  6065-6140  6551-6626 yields 0.06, 39.7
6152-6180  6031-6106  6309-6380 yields 0.26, 34.2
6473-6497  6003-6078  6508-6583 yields 0.04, 42.7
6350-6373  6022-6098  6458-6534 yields 0.14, 39.6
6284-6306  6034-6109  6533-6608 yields 0.27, 38.4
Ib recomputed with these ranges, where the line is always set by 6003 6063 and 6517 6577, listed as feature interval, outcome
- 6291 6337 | 7.4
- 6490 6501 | 1.1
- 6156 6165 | 2.5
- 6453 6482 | 0.9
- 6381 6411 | 4.6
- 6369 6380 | 1.9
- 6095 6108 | 0.0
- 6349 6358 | 0.8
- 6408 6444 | 3.1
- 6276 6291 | 3.9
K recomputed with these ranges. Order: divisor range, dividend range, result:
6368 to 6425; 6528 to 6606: 1.25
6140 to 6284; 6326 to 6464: 1.38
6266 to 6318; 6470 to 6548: 1.45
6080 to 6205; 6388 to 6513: 1.25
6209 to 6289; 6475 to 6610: 1.75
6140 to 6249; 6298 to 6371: 1.30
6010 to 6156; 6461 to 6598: 1.27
